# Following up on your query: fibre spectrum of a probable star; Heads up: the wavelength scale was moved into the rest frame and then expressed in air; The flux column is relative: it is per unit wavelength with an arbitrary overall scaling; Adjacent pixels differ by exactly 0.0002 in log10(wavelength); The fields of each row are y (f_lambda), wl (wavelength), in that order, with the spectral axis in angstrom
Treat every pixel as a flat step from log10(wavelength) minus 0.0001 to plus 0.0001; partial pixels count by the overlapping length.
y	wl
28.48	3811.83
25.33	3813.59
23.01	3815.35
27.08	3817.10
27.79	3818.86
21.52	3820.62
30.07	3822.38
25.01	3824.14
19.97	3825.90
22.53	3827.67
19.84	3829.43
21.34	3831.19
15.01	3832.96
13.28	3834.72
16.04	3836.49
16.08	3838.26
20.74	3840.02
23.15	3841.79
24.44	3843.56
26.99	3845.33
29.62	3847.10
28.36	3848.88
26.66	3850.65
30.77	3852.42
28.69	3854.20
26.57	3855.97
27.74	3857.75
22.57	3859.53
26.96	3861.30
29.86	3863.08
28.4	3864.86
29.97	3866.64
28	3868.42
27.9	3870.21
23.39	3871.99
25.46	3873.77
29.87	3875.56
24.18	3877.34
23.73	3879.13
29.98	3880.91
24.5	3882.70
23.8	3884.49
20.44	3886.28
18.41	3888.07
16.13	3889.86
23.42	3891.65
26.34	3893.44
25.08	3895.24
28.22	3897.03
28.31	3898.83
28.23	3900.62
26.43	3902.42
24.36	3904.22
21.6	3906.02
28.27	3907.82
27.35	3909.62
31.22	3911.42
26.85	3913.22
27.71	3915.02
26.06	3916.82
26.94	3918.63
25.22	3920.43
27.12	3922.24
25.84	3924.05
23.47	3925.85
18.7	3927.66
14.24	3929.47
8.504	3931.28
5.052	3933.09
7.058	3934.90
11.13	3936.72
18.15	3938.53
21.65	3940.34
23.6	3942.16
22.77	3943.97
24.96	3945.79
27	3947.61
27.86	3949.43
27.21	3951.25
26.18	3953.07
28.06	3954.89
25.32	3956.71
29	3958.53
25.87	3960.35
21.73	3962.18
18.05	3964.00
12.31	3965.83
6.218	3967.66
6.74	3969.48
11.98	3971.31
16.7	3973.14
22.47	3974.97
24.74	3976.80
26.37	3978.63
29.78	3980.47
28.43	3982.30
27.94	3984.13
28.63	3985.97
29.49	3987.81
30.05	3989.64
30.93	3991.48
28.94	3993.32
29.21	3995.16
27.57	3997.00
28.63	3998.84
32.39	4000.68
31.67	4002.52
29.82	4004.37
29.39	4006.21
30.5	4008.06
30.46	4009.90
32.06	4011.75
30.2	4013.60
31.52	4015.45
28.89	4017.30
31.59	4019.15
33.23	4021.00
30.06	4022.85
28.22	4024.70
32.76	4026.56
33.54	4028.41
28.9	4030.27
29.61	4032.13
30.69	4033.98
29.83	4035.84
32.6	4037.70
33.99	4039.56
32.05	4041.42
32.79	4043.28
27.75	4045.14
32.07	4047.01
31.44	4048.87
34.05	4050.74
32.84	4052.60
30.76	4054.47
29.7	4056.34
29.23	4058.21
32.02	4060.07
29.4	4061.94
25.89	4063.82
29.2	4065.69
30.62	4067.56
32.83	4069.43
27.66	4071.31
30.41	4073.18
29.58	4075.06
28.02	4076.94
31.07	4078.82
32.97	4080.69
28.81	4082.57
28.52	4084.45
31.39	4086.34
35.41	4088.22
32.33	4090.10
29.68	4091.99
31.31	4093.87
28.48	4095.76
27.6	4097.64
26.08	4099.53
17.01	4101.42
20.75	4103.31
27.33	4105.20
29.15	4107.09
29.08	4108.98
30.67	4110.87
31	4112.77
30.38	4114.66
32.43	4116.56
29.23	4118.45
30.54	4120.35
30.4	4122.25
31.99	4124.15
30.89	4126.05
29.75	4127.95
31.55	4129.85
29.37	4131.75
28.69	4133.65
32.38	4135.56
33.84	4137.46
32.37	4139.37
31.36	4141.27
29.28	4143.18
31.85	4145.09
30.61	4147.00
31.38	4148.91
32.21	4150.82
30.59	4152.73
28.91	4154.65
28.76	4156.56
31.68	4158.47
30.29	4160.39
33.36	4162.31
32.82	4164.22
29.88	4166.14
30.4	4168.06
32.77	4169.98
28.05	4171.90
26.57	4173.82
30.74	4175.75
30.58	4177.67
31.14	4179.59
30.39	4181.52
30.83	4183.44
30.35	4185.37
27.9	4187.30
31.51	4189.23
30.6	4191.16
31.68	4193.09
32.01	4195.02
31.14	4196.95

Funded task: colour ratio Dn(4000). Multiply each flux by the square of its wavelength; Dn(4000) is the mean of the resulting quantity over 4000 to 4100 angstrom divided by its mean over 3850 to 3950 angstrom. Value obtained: 1.4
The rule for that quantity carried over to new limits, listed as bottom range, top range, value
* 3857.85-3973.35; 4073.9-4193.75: 1.46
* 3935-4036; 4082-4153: 1.22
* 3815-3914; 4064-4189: 1.38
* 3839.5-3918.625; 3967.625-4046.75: 1.16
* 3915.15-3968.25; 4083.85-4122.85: 1.49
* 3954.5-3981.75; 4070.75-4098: 1.58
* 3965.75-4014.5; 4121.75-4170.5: 1.29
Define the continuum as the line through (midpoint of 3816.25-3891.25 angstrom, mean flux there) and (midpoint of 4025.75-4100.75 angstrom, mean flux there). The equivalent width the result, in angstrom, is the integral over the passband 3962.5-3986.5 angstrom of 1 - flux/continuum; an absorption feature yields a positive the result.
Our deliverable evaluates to 6.90 angstrom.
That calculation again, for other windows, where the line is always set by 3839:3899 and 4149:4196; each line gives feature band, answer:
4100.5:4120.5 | 1.2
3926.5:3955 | 8.1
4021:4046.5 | -2.4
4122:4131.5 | -0.3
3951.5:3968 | 3.1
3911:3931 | 1.8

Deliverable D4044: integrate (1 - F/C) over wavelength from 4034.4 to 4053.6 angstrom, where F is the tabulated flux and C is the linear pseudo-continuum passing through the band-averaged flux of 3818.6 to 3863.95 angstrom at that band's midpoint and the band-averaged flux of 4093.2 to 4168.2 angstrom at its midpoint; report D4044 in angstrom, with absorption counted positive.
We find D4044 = -2.6 angstrom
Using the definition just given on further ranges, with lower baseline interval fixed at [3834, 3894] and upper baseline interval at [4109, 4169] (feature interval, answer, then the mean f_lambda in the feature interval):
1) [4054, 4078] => -0.3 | 29.6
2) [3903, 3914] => -0.3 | 26.6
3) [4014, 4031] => -1.6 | 31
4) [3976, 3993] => -0.6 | 28.5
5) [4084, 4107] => 1.5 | 28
